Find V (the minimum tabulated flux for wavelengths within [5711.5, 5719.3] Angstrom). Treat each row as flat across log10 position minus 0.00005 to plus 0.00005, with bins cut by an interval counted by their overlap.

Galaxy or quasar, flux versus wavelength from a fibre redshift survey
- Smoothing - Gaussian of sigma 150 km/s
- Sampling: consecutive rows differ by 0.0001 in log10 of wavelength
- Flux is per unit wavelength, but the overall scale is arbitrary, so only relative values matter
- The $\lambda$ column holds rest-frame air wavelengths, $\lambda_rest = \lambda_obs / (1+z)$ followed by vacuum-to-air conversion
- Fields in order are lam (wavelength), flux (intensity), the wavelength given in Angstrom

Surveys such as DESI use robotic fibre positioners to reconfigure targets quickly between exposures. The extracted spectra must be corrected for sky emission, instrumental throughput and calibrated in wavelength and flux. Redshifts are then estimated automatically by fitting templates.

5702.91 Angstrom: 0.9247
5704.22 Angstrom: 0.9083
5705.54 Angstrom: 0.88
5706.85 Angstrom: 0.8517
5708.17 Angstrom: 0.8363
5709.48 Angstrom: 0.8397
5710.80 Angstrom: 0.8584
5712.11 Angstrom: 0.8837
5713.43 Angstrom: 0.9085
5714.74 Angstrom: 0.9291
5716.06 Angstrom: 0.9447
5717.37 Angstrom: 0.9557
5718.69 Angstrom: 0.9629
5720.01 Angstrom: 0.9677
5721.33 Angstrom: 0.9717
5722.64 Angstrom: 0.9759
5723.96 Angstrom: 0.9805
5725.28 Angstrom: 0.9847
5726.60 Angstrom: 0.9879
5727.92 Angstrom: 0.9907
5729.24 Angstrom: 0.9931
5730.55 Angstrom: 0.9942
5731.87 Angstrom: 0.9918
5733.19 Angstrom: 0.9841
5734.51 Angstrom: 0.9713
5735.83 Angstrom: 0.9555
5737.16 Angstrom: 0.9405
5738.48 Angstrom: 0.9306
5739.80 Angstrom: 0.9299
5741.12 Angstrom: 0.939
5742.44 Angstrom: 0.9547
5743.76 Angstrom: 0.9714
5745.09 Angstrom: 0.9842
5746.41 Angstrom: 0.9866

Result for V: 0.8837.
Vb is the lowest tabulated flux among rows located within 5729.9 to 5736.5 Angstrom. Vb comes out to 0.9555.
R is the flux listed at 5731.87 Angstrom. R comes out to 0.9918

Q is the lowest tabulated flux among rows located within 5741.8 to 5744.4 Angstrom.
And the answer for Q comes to 0.9547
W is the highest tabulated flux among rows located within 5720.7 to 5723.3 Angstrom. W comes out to 0.9759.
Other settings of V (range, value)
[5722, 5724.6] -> 0.9759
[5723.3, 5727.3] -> 0.9805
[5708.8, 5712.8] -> 0.8397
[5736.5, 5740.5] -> 0.9299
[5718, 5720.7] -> 0.9629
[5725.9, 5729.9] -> 0.9879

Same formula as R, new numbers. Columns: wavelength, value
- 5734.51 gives 0.9713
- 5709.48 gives 0.8397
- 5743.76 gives 0.9714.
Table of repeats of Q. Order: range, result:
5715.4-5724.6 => 0.9447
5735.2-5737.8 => 0.9405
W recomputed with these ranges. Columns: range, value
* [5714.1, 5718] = 0.9557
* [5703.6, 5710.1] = 0.9083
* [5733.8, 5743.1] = 0.9713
